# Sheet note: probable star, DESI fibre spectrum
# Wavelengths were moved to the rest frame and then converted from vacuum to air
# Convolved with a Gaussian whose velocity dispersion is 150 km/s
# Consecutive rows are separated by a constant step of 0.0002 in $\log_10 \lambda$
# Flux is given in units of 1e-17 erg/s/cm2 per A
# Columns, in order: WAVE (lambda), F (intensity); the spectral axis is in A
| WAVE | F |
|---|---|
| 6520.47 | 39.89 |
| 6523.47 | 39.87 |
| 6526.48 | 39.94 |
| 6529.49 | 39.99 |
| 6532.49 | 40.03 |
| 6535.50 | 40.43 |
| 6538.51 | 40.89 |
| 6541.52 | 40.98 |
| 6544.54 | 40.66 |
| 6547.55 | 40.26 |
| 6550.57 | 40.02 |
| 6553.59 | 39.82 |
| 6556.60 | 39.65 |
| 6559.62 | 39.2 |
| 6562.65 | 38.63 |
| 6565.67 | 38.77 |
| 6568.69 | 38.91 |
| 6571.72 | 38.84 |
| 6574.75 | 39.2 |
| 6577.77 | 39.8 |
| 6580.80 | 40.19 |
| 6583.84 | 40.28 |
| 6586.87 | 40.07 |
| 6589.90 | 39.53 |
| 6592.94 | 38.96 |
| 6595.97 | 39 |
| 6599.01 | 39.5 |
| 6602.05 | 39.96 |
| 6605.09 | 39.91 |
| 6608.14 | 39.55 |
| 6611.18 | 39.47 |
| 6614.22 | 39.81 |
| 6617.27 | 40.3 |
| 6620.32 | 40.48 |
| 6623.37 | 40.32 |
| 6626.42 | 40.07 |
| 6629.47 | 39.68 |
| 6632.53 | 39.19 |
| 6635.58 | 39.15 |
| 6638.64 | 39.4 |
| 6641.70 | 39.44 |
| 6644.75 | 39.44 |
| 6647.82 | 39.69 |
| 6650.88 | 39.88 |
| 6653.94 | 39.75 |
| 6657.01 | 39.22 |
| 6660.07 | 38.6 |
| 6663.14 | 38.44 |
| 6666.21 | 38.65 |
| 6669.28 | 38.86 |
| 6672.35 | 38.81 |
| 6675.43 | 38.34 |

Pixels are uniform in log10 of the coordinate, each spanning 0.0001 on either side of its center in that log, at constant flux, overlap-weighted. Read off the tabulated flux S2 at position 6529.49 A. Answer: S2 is 39.99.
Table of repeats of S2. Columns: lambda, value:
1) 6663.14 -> 38.44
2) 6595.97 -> 39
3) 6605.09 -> 39.91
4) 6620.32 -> 40.48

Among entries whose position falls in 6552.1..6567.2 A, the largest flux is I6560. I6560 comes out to 39.82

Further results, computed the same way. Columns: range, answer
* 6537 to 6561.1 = 40.98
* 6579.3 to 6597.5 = 40.28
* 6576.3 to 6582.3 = 40.19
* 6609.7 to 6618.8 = 40.3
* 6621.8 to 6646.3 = 40.32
